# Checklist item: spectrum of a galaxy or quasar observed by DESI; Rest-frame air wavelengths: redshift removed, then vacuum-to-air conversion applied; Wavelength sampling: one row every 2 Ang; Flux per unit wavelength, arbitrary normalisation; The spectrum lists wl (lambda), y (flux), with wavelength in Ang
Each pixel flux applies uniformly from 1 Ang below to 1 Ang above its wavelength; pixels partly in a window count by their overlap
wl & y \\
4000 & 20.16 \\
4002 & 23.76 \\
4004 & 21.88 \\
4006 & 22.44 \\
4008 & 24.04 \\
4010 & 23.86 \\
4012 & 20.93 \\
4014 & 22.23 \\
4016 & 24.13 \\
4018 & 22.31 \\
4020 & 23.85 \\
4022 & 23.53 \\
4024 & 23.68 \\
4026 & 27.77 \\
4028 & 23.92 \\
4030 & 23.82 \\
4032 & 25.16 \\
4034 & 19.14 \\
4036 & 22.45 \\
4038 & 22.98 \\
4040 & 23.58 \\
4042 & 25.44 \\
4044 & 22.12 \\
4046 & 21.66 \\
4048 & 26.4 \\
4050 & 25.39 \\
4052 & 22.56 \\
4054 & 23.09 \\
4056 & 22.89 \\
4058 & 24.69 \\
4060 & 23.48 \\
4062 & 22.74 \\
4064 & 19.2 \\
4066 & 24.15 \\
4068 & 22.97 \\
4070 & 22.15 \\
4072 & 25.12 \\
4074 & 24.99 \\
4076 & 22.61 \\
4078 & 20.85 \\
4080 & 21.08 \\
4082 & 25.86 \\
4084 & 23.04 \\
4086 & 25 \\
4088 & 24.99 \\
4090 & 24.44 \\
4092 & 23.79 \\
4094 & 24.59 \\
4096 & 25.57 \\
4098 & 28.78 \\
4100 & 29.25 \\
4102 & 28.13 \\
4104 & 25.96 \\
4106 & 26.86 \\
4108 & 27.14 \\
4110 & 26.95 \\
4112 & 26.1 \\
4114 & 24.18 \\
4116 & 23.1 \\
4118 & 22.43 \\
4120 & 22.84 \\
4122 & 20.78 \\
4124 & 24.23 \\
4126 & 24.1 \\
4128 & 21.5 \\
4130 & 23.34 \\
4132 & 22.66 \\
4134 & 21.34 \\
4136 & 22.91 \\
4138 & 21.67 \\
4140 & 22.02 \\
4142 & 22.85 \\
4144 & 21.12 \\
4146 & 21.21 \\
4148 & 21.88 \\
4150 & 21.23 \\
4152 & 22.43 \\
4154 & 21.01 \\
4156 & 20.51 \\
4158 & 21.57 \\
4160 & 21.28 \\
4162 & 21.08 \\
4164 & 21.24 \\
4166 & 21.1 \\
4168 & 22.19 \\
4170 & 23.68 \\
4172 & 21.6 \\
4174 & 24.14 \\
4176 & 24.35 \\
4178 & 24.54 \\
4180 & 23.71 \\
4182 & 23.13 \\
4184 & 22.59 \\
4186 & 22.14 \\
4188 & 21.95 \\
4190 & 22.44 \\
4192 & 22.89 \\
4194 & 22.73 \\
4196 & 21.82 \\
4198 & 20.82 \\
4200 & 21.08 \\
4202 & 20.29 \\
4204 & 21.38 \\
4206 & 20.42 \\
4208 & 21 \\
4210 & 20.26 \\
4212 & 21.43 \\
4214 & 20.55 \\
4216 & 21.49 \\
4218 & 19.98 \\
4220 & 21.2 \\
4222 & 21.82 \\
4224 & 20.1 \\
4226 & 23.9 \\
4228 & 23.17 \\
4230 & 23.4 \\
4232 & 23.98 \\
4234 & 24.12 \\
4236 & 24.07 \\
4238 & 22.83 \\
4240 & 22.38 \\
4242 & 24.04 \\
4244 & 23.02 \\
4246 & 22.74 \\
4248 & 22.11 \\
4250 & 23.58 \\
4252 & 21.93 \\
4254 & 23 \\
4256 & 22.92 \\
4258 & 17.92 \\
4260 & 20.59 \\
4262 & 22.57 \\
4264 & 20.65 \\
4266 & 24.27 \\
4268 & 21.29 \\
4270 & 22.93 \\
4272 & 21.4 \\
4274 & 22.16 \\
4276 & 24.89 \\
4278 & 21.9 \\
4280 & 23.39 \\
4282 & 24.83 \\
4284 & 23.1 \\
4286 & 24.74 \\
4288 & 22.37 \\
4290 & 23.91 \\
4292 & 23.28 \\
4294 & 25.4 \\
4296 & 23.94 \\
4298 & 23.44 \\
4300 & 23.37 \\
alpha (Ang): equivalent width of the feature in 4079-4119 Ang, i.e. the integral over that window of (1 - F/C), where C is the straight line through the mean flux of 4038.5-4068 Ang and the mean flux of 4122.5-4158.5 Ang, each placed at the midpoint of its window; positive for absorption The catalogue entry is -4.7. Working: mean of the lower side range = 23.4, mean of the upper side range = 22.1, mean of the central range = 25.4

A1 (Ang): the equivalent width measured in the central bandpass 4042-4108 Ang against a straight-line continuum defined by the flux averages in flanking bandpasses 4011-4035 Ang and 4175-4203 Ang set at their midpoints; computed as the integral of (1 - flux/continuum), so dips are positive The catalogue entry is -3.38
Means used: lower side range 23.4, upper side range 22.5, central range 24.3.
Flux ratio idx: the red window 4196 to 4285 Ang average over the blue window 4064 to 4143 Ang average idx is 0.92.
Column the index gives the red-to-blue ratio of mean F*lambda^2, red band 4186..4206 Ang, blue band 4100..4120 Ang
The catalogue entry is 0.9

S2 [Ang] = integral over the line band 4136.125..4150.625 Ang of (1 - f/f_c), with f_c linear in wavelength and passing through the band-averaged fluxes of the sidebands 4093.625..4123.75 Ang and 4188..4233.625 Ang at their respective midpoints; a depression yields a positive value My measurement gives 1.4 Ang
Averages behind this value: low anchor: 25.5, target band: 21.8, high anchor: 21.7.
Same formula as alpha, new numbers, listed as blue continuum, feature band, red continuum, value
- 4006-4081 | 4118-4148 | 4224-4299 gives 1.1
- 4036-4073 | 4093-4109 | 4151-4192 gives -2.9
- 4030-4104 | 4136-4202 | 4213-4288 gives 2.9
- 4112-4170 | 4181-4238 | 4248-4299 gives 1.4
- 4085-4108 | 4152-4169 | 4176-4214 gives 1.5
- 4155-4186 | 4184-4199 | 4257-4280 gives 0.1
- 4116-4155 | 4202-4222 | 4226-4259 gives 1.6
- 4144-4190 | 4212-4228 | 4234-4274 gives 0.6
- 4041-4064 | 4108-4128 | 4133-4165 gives -1.5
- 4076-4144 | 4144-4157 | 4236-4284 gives 1.3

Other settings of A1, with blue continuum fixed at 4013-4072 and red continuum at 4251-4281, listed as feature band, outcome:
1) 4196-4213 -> 1.2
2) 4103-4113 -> -1.6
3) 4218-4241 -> -0.4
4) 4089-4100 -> -1.3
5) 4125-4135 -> 0.1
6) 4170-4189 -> -0.5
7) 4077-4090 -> -0.2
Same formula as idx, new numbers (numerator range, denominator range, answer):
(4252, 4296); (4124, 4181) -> 1.02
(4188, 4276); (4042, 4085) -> 0.95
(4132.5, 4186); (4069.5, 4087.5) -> 0.94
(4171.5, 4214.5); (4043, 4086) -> 0.95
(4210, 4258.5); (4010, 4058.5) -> 0.95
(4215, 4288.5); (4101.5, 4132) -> 0.93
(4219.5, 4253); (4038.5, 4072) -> 0.98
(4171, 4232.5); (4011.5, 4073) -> 0.94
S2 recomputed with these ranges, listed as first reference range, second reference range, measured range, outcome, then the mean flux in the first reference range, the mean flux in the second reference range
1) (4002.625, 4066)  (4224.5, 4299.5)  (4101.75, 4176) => 0.8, 23.3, 23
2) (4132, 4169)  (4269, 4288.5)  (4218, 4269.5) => 0.8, 21.6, 23.2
